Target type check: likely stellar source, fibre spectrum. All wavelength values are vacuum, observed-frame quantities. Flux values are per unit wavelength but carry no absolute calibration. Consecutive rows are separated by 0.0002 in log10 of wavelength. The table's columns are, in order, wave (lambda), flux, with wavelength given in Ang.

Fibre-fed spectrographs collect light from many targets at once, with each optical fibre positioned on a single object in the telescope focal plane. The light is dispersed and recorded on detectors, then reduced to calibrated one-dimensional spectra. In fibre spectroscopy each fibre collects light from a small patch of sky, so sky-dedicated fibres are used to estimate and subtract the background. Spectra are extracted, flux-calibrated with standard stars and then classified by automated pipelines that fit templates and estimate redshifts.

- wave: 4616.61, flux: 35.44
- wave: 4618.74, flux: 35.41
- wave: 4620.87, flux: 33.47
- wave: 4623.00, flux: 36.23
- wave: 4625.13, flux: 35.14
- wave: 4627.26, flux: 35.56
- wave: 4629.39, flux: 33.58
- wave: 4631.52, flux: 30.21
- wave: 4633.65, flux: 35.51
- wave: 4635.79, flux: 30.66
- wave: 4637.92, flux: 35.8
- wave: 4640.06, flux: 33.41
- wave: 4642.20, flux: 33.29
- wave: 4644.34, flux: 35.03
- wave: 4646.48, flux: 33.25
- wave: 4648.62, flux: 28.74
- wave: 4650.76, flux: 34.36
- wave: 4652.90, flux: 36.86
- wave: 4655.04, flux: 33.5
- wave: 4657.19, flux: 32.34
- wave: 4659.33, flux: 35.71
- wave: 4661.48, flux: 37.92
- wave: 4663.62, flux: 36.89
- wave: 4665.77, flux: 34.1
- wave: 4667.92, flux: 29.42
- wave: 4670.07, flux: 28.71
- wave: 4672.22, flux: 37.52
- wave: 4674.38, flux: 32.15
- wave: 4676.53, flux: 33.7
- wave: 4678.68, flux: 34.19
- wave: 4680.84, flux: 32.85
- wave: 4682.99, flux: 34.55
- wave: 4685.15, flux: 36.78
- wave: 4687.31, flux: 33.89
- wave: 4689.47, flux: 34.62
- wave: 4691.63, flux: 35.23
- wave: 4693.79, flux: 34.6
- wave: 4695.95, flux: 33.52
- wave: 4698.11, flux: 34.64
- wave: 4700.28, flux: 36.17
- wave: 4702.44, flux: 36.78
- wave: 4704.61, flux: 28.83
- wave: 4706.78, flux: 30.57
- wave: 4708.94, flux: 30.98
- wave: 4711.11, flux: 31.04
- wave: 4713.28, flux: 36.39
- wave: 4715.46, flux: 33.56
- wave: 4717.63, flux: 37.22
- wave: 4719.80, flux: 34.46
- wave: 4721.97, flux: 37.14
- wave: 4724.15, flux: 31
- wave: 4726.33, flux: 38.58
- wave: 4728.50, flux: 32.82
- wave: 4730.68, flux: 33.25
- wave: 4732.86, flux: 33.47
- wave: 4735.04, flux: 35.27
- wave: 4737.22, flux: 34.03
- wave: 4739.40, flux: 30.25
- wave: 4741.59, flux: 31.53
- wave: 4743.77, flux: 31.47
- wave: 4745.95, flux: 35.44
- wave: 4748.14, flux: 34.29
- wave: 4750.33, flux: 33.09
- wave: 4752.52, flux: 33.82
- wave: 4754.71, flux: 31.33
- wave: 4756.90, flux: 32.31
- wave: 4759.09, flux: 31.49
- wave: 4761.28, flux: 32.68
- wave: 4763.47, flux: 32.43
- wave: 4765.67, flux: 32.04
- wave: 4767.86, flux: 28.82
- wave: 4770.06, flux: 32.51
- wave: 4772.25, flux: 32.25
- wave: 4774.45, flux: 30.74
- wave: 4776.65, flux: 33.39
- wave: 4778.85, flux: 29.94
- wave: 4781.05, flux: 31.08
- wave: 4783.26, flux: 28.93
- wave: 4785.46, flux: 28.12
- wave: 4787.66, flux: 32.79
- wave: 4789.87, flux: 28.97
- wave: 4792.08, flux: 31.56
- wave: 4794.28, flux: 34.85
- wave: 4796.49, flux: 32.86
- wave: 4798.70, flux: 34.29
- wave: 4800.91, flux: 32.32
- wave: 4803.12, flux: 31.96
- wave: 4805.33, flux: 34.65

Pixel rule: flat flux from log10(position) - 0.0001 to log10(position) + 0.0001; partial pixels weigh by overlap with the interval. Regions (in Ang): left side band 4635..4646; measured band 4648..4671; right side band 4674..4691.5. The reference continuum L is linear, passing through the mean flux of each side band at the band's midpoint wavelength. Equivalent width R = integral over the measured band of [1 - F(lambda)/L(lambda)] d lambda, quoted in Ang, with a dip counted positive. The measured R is 0.2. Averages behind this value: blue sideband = 33.7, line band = 33.6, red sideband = 34.2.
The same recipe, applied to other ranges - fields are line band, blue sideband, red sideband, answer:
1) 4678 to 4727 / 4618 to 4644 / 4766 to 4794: -2.52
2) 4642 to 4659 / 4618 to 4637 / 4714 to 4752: 0.22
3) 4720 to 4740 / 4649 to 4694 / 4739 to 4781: -0.78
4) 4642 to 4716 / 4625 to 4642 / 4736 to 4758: -1.14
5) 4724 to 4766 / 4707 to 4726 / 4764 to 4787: -0.78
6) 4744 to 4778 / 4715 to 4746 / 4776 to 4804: 0.35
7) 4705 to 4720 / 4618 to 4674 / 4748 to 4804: -0.16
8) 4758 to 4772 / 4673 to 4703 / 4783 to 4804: 0.36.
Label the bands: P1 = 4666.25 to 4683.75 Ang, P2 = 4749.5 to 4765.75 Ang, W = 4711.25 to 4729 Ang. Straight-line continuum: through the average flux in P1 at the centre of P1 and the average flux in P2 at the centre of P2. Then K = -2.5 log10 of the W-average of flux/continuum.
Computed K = -0.08 mag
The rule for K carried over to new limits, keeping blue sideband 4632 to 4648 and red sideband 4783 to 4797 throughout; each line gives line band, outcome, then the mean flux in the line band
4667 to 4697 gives -0.03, 33.7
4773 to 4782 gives 0.00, 31.3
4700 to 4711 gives 0.01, 32.3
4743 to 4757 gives -0.04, 33.2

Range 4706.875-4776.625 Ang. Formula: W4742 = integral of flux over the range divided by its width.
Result 33.1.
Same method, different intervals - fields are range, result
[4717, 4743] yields 34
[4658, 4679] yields 34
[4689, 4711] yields 33.5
